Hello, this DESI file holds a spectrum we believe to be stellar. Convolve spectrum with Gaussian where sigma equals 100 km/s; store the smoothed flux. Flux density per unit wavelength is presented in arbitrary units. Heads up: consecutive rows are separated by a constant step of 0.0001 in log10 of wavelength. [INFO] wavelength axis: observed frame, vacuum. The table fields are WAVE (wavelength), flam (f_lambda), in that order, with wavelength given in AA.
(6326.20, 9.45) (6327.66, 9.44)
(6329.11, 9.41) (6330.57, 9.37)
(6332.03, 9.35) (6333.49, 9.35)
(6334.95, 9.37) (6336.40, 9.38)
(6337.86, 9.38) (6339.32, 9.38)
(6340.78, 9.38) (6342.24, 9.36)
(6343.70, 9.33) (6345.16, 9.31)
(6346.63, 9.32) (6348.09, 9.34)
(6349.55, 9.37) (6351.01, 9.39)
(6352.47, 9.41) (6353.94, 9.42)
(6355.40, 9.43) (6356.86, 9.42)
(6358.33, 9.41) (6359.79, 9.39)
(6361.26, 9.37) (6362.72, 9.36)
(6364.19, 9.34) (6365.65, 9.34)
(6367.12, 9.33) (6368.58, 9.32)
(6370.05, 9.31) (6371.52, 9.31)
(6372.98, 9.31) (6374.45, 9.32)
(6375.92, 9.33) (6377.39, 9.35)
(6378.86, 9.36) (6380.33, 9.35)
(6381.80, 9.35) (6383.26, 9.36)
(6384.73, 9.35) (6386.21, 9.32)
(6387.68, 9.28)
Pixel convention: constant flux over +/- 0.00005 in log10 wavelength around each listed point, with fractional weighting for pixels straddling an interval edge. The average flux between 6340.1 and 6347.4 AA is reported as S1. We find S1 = 9.33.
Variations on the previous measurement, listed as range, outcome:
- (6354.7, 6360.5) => 9.42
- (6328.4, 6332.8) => 9.36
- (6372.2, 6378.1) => 9.33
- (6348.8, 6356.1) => 9.41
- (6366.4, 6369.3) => 9.35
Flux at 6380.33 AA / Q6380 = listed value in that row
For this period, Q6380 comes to 9.35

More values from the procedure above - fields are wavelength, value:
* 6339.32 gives 9.38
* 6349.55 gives 9.37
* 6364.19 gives 9.34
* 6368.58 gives 9.32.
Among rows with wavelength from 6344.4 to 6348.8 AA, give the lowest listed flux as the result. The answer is 9.31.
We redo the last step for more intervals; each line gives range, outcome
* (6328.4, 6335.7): 9.35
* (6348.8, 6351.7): 9.37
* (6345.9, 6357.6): 9.32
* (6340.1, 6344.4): 9.33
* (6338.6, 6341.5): 9.38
